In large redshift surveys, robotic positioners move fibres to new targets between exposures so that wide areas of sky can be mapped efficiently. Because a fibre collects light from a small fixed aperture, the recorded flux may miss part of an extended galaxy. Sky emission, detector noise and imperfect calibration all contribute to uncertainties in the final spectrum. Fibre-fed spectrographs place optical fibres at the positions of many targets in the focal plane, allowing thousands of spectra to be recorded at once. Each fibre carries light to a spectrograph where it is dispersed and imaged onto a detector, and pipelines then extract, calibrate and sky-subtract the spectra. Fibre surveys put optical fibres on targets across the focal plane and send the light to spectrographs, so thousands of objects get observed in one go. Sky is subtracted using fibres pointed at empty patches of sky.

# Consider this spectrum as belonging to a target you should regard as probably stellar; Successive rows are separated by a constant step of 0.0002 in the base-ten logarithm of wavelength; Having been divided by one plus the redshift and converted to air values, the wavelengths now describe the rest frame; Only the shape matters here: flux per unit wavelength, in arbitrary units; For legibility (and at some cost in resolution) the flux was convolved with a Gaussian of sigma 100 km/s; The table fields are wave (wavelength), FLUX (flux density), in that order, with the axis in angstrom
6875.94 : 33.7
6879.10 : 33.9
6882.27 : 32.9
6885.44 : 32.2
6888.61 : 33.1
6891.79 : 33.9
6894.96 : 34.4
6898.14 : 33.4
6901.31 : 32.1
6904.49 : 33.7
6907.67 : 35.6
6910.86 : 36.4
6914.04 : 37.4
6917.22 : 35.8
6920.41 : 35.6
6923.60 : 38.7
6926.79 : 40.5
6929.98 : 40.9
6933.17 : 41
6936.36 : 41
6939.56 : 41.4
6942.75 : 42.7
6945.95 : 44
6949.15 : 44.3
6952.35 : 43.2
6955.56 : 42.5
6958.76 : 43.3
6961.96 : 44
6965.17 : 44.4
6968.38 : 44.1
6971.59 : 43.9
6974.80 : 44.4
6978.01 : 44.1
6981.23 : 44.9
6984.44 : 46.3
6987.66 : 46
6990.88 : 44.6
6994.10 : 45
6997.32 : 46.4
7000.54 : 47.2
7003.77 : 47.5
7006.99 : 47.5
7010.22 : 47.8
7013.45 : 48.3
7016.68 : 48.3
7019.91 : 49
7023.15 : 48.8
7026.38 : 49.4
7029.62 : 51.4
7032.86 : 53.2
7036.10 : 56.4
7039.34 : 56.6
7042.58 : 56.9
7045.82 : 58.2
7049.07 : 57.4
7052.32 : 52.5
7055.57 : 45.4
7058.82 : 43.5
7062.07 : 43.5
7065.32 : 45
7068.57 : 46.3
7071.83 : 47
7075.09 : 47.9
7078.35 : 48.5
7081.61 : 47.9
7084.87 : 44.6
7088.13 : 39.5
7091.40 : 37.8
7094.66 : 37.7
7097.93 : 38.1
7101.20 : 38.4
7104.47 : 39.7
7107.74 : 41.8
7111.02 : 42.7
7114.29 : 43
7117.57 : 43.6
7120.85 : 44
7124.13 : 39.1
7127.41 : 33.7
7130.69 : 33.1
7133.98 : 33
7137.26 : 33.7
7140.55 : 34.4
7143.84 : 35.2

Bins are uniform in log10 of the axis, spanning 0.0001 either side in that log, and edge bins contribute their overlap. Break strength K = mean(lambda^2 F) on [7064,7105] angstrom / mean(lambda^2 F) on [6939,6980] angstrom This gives 1.02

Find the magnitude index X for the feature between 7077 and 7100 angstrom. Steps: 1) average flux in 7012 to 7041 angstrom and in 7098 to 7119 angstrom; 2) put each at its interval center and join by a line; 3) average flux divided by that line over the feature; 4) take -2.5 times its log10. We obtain 0.05 mag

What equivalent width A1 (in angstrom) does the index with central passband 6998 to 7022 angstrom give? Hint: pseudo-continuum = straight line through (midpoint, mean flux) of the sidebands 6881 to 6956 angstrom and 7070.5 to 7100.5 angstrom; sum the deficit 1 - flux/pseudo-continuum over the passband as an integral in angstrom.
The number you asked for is -4.3 angstrom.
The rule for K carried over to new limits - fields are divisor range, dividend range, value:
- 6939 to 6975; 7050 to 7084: 1.11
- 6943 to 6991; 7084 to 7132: 0.94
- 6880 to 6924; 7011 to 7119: 1.42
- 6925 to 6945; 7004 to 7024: 1.19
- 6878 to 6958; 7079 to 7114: 1.15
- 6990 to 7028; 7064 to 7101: 0.93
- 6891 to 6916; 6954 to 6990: 1.31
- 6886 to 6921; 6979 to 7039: 1.44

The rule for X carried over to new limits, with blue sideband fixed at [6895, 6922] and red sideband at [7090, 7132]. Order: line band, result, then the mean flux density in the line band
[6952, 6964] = -0.20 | 43.3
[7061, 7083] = -0.20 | 46.7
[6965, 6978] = -0.21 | 44.2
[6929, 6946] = -0.17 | 41.7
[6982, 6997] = -0.23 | 45.5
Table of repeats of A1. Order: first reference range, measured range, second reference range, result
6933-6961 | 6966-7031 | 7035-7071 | 0.00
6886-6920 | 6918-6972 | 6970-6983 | -2.43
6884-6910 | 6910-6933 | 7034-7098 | -1.57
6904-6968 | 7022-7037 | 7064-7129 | -3.67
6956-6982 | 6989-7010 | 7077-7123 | -1.41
